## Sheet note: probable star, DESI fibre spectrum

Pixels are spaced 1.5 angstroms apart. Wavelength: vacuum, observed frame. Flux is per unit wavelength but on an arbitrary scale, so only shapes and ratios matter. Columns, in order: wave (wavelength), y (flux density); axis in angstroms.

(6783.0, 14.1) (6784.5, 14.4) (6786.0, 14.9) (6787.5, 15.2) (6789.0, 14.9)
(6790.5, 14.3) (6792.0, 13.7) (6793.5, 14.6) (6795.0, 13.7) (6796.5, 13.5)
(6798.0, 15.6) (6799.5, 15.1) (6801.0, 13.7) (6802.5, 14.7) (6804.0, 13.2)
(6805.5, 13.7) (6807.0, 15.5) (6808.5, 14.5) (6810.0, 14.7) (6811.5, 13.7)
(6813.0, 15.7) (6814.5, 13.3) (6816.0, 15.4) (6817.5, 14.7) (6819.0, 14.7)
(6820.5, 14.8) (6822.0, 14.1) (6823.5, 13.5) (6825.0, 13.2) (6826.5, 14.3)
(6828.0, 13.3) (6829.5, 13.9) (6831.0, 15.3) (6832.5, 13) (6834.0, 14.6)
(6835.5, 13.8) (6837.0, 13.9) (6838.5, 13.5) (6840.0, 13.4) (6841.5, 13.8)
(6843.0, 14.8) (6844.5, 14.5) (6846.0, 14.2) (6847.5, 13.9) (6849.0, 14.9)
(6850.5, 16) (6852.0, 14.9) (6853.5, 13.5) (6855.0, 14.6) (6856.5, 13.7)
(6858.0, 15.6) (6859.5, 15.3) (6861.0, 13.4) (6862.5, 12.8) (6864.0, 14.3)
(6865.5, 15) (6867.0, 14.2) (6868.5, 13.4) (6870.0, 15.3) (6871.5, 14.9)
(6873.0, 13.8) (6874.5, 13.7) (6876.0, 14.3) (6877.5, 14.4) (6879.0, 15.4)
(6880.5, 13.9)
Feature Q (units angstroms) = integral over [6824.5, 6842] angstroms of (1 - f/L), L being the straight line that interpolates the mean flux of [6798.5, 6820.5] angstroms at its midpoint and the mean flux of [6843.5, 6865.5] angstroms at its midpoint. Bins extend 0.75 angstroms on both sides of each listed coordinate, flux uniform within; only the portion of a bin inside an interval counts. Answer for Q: 0.74 angstroms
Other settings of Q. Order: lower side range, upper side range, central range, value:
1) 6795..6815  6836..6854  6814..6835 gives 0.2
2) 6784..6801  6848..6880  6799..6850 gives 0.9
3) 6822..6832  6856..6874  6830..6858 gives -0.4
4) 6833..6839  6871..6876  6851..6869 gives -0.3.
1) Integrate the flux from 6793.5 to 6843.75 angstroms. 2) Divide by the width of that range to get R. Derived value 14.2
